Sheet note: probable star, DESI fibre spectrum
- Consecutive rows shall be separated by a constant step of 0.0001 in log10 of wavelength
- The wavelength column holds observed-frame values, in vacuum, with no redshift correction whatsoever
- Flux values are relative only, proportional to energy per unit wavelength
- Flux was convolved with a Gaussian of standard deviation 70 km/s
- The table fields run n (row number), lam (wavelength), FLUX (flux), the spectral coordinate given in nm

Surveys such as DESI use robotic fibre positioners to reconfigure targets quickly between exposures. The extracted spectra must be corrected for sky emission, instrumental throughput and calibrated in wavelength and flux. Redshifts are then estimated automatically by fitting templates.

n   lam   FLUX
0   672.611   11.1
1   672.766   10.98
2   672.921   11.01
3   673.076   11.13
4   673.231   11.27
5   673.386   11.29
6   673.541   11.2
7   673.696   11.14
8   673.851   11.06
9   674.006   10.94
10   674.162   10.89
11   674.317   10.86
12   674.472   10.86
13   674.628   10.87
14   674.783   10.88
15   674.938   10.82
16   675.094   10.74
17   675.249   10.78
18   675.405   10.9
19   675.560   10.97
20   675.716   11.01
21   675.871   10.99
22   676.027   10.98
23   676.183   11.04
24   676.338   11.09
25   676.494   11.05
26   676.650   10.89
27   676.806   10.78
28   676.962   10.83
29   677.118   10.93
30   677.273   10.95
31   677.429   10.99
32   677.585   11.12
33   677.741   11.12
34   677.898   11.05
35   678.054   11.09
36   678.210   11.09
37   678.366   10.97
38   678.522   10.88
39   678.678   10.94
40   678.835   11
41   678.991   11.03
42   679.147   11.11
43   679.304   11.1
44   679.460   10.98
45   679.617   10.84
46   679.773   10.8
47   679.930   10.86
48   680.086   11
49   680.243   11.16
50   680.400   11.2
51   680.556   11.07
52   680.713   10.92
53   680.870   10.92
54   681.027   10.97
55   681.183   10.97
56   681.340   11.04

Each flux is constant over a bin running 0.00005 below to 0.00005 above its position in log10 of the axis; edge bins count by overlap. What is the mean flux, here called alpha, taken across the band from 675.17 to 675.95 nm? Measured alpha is 10.9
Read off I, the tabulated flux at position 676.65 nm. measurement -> 10.89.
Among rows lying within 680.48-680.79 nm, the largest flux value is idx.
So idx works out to 11.07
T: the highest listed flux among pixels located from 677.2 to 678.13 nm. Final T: 11.12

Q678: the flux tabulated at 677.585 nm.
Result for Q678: 11.12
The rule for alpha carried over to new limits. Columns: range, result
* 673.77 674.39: 10.9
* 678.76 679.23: 11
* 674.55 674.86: 10.9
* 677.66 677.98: 11.1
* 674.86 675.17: 10.8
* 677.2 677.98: 11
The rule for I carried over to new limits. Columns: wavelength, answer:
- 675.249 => 10.78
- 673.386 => 11.29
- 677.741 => 11.12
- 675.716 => 11.01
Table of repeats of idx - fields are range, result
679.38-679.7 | 10.98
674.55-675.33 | 10.88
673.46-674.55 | 11.2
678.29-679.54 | 11.11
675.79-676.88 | 11.09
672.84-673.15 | 11.13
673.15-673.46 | 11.29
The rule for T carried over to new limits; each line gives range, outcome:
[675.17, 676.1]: 11.01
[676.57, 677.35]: 10.95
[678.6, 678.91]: 11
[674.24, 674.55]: 10.86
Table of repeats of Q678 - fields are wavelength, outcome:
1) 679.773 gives 10.8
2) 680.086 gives 11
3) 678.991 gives 11.03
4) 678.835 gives 11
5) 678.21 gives 11.09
